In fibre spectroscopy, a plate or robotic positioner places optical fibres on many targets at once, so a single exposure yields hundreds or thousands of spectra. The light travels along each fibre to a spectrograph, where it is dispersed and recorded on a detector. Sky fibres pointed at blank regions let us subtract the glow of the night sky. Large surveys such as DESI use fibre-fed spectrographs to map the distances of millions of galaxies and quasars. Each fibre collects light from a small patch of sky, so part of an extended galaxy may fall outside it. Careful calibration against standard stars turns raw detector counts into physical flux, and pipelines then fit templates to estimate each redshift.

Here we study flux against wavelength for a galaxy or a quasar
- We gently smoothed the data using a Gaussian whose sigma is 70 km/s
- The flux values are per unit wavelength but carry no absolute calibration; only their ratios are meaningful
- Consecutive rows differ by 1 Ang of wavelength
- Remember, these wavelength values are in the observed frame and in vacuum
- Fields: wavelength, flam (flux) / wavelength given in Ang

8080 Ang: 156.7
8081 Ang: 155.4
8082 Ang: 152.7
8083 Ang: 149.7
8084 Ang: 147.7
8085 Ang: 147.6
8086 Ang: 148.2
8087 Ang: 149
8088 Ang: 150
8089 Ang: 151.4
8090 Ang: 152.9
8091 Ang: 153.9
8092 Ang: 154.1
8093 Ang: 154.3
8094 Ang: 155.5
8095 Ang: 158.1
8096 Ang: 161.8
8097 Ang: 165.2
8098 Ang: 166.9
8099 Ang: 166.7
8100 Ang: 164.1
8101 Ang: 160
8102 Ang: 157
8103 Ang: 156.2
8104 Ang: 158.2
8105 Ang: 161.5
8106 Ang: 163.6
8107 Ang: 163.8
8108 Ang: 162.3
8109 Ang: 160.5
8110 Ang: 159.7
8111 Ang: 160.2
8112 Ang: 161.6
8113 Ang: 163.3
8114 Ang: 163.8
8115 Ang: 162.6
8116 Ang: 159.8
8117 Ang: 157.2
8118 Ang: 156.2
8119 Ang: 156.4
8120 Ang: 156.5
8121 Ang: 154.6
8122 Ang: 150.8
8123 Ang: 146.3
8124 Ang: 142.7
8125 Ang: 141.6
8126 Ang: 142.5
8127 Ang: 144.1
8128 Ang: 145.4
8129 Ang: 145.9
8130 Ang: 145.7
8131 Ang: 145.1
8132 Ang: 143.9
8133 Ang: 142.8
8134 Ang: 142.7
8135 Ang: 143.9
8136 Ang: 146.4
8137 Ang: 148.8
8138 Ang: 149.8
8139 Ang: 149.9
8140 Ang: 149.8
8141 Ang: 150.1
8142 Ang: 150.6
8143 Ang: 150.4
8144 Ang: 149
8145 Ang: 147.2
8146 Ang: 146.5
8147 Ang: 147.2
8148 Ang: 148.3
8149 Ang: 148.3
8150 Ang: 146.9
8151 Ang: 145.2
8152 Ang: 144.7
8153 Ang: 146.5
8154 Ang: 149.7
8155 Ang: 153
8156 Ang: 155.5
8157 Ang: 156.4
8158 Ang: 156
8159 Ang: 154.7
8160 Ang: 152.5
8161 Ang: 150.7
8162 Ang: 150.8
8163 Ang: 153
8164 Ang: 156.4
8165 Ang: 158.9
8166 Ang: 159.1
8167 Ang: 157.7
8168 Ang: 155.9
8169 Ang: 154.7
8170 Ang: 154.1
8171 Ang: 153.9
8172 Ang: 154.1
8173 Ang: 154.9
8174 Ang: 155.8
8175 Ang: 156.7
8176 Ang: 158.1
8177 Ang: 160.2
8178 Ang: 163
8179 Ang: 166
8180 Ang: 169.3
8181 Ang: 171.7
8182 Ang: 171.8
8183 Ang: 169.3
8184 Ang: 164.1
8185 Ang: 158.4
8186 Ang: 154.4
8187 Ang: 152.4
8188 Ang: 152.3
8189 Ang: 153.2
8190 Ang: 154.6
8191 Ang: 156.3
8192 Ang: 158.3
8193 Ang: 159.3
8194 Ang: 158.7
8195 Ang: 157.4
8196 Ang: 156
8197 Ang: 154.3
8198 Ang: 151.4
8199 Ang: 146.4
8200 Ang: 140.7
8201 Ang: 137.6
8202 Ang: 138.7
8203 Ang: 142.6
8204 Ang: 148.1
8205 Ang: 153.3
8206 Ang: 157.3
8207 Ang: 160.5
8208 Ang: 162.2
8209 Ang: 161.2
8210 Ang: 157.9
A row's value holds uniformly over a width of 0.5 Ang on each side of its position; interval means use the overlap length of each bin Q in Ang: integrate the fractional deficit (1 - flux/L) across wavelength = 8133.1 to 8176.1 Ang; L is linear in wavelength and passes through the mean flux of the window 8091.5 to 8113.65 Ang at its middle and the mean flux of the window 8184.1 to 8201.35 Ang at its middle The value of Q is 1.4 Ang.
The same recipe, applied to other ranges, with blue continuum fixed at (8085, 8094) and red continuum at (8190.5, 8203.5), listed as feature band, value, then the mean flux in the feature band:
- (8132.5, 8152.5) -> 0.49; 147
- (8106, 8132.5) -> -0.41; 154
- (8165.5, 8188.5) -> -1.32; 159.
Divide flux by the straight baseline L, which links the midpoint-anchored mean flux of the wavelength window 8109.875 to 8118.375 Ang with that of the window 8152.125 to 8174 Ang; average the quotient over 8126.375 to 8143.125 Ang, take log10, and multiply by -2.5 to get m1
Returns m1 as 0.08 mag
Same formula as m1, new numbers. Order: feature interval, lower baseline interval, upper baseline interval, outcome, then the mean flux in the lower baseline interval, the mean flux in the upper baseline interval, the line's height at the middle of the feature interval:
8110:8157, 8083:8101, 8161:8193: 0.05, 156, 158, 157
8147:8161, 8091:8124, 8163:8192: 0.06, 159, 159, 159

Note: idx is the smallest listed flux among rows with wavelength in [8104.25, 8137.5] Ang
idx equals 141.6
